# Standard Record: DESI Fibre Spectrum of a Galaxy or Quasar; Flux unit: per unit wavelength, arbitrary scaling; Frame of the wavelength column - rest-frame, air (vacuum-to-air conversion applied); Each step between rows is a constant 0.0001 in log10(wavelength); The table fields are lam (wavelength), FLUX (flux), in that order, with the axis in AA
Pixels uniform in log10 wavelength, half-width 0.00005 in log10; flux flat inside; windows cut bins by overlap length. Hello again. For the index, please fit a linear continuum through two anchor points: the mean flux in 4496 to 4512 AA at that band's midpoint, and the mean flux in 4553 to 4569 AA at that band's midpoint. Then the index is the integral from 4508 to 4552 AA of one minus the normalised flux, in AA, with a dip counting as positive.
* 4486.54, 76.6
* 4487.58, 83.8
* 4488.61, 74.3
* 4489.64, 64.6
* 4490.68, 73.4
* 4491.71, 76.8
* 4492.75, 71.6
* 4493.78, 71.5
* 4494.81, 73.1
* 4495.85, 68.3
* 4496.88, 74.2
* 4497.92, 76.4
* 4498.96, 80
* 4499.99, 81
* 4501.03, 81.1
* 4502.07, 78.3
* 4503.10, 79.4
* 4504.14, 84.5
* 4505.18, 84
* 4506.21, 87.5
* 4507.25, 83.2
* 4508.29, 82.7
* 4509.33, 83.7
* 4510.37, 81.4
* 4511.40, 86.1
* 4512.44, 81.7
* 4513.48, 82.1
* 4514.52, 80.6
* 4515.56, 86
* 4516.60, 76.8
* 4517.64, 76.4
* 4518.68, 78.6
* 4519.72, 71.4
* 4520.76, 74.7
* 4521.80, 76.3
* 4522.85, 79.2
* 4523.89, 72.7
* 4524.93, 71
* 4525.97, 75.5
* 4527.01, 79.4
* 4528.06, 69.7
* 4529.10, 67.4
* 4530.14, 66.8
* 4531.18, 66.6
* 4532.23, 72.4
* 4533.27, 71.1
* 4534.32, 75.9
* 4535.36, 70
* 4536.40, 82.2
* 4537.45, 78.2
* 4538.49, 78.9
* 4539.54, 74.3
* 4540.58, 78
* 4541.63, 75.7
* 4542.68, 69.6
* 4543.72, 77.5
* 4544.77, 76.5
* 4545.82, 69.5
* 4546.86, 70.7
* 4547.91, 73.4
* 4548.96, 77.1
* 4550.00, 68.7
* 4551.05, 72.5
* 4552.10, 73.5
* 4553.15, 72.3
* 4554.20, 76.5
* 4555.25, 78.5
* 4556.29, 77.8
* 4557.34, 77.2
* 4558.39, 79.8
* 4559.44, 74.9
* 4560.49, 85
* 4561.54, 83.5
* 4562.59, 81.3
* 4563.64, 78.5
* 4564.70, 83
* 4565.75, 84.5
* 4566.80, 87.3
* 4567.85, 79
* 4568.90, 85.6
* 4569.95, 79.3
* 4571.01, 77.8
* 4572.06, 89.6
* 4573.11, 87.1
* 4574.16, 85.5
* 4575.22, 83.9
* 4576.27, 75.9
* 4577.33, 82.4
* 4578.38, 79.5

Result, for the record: 2.9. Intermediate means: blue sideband 81.3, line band 75.6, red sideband 80.4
